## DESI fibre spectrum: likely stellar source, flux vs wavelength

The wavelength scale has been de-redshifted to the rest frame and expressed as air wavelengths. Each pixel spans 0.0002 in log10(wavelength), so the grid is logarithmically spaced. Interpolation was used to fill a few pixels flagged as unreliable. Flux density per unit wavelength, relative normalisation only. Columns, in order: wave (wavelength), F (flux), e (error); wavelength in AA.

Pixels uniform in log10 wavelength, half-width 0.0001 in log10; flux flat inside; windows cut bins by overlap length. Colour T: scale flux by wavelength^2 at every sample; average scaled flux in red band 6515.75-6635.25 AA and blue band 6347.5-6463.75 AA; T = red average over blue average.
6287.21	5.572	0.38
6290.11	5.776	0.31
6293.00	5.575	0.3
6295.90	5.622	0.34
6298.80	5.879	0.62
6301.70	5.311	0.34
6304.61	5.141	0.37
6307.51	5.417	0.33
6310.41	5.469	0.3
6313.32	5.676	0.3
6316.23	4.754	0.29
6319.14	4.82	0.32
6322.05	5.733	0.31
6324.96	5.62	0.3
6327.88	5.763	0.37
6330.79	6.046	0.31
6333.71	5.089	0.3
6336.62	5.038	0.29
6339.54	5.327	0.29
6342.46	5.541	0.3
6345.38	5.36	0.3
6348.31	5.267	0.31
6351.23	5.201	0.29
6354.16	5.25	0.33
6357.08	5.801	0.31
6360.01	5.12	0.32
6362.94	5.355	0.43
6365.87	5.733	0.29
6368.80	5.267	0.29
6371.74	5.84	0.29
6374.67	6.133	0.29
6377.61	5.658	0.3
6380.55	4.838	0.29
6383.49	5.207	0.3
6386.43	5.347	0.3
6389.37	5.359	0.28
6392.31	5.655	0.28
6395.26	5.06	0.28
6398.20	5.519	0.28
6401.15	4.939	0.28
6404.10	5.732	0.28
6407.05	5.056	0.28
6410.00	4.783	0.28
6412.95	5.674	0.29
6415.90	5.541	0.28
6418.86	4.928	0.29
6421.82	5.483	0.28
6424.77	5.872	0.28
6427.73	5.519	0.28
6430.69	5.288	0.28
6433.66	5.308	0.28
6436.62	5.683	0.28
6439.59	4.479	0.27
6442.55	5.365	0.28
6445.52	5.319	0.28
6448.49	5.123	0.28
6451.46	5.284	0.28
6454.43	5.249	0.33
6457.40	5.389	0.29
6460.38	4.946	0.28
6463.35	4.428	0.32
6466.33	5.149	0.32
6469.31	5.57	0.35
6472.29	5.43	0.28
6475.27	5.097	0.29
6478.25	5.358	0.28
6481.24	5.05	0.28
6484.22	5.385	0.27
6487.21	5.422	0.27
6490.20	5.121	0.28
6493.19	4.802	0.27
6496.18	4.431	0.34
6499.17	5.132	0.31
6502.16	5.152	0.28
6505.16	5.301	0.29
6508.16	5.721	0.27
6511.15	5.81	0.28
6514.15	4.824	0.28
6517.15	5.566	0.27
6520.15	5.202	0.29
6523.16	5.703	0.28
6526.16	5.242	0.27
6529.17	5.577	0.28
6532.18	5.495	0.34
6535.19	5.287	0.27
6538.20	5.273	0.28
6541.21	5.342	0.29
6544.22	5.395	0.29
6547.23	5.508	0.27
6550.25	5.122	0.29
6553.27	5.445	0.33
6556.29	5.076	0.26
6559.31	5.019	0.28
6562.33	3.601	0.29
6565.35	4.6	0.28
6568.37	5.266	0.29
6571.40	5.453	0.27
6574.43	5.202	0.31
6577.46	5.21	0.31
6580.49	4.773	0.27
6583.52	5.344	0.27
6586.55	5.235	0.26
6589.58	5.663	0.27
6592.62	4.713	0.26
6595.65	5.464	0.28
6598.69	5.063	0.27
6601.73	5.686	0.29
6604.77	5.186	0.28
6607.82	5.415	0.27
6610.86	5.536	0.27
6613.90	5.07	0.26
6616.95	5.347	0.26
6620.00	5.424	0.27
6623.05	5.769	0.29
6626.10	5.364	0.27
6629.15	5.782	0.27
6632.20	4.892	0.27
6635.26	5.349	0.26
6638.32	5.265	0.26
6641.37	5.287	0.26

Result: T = 1.0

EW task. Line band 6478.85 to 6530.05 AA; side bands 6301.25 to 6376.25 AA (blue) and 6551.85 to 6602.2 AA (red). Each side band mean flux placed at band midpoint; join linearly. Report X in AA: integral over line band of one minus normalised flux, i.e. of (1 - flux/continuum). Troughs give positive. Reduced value -0.6 AA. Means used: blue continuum 5.43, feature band 5.26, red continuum 5.09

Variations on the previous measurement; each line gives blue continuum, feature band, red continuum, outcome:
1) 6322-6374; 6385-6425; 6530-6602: 0.4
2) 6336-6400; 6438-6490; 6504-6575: 1.4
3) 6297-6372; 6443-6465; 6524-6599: 0.7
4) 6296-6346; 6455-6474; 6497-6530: 0.8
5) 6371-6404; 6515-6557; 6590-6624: -0.1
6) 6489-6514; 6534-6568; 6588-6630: 1.3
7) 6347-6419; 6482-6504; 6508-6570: 0.9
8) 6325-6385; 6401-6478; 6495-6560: 1.7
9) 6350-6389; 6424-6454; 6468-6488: 0.3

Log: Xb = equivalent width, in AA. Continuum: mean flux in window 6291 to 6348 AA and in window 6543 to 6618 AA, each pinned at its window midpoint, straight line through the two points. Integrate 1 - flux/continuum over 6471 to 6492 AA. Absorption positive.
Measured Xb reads 0.1 AA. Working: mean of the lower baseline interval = 5.43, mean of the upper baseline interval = 5.17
